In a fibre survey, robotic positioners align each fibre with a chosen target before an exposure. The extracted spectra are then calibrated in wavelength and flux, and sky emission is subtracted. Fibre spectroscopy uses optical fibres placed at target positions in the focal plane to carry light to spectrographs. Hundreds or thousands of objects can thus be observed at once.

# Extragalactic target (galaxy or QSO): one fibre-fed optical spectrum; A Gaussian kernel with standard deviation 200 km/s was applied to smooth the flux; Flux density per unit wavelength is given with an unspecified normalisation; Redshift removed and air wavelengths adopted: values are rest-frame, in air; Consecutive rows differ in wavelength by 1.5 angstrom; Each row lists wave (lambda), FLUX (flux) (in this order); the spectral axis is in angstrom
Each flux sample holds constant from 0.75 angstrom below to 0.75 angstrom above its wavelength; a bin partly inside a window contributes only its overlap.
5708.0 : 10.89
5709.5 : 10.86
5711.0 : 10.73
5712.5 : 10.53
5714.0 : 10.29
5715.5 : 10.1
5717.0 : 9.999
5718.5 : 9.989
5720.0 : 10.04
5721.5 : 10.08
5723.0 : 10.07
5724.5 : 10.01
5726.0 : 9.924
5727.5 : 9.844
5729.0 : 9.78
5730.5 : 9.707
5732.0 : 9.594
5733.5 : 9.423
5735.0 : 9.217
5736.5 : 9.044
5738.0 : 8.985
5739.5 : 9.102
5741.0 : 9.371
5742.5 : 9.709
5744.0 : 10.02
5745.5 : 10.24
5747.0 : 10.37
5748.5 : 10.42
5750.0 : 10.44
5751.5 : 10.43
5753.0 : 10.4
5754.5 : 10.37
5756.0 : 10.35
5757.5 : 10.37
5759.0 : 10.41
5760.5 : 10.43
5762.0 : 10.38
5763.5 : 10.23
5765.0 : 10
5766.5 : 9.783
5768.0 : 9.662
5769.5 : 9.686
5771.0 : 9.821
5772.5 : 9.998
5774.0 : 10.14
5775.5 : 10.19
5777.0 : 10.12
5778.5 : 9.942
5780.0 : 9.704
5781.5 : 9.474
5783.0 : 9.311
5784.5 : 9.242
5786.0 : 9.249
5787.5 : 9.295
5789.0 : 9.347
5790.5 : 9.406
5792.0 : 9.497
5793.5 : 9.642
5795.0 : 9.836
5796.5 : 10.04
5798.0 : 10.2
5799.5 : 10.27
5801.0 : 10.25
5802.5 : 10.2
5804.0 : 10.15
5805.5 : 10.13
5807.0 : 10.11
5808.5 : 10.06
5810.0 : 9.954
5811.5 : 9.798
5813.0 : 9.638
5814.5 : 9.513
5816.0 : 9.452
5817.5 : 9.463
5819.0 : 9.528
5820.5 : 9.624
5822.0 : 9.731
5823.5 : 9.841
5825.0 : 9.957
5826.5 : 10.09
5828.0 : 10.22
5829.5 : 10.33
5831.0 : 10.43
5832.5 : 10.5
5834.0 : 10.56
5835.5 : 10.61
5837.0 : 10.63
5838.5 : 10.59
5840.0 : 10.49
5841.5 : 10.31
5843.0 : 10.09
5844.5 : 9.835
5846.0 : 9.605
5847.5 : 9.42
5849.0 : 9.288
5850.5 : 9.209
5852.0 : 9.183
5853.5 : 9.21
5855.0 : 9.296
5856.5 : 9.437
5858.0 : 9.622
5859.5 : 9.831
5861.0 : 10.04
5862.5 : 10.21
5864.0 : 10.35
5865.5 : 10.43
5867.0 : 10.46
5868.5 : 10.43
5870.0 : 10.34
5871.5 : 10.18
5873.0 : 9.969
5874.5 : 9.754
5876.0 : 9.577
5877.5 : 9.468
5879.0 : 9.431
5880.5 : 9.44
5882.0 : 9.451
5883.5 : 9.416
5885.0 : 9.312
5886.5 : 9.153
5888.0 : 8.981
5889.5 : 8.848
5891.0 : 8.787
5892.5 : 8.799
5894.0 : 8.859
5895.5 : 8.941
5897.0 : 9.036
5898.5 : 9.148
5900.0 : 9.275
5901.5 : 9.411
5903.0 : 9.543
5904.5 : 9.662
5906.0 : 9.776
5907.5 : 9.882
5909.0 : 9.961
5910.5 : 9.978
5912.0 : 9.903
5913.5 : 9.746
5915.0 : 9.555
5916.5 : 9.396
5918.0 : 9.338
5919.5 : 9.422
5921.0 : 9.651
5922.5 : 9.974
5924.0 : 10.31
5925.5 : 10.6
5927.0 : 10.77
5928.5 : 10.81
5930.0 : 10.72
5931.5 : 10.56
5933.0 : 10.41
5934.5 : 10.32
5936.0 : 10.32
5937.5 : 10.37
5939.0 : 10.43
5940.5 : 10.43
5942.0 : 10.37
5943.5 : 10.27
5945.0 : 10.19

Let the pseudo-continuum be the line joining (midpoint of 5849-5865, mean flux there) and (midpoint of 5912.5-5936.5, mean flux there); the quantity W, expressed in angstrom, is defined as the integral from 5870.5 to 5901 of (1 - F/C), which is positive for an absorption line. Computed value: 1.66 angstrom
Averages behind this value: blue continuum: 9.63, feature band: 9.3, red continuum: 10.1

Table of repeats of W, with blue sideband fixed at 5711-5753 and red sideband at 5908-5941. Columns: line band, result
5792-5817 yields 0.1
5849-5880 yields 0.8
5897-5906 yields 0.6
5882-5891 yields 0.8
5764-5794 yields 0.8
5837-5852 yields 0.2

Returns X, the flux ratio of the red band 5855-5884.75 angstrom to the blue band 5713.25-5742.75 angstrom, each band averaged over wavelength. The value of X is 1.0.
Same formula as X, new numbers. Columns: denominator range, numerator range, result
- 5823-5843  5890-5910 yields 0.90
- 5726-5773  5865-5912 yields 0.96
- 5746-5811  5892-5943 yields 0.99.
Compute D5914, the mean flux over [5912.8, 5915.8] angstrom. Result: 9.64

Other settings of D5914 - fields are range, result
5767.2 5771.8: 9.73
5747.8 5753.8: 10.4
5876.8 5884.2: 9.44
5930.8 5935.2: 10.4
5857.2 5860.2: 9.72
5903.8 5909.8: 9.82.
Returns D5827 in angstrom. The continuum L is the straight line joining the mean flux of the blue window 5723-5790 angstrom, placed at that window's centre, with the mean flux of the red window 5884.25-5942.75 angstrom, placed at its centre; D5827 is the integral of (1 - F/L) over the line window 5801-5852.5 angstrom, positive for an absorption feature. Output -0.8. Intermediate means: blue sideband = 9.85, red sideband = 9.76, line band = 9.97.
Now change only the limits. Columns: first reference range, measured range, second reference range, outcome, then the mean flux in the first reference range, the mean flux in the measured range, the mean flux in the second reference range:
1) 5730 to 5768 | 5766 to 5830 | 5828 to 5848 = 2.0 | 9.95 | 9.81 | 10.3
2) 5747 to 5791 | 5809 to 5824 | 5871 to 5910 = 0.1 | 9.96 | 9.66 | 9.39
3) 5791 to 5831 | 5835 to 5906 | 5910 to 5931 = 2.3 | 9.91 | 9.64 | 10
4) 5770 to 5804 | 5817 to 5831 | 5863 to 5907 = -0.3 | 9.79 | 9.9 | 9.53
